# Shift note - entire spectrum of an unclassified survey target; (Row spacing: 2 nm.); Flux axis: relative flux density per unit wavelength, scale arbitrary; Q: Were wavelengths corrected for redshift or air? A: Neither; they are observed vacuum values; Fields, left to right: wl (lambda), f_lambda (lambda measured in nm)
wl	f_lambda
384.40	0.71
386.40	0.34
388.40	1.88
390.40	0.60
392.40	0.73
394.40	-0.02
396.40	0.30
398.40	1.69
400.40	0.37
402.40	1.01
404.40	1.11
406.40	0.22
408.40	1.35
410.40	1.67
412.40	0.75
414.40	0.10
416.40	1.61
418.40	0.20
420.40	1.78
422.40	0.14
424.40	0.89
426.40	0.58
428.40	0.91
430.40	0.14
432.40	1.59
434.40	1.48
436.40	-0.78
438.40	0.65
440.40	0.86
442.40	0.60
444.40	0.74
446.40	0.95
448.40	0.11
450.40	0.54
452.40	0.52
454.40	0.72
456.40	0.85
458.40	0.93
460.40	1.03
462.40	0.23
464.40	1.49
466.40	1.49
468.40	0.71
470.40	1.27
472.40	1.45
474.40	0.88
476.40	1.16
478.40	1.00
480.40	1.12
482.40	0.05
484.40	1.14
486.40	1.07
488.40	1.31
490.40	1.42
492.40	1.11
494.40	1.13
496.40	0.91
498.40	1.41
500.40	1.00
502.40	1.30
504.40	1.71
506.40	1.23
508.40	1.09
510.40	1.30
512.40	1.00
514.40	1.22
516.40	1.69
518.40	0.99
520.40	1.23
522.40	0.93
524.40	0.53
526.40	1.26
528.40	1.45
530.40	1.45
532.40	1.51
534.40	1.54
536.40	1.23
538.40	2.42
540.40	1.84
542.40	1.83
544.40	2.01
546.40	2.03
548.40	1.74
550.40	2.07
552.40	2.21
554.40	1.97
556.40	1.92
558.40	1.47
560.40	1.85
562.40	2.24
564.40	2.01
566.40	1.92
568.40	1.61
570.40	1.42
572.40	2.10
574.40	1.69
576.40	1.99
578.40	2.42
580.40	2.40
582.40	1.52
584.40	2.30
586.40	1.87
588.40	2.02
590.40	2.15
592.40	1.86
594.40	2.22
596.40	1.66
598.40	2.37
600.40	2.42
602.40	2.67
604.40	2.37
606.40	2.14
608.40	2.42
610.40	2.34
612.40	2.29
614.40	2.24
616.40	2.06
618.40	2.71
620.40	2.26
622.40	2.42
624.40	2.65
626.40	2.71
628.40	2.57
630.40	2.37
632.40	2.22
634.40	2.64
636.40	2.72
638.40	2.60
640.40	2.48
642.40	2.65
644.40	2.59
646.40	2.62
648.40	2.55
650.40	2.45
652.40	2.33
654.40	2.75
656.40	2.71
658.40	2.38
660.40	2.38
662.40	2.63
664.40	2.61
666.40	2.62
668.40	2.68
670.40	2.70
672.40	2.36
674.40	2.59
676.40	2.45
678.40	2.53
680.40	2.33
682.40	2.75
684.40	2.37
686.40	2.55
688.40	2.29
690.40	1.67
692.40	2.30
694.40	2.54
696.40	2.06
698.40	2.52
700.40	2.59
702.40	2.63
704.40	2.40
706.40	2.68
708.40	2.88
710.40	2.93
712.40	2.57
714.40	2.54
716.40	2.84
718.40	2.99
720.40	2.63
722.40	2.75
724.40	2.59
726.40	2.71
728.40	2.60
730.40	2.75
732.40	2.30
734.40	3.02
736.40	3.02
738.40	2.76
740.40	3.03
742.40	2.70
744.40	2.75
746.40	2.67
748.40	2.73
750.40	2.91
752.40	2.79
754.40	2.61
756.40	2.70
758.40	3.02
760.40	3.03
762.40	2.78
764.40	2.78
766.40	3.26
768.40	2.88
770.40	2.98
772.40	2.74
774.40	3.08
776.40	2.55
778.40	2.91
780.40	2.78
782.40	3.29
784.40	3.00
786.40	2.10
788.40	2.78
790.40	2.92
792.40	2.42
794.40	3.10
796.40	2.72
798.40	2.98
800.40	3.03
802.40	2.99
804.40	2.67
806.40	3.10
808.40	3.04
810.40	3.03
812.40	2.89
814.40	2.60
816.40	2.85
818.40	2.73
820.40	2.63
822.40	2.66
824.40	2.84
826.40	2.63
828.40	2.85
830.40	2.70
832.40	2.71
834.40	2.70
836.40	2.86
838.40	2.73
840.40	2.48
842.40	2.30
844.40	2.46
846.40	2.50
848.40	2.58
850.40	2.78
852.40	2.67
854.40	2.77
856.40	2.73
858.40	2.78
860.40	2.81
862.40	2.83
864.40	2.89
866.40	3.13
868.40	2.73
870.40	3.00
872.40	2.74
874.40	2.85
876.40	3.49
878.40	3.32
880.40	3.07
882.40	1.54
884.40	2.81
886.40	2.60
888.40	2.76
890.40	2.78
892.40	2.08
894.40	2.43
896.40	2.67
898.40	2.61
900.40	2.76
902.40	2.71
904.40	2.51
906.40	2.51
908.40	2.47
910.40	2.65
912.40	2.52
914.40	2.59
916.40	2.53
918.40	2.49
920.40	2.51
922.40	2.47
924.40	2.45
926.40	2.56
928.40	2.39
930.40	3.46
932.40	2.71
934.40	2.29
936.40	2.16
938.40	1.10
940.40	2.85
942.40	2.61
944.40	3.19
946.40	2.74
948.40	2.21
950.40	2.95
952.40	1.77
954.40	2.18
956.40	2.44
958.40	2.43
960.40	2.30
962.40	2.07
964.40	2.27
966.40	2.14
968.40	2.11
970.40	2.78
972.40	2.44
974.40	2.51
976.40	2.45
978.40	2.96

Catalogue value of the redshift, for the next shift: 0.34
